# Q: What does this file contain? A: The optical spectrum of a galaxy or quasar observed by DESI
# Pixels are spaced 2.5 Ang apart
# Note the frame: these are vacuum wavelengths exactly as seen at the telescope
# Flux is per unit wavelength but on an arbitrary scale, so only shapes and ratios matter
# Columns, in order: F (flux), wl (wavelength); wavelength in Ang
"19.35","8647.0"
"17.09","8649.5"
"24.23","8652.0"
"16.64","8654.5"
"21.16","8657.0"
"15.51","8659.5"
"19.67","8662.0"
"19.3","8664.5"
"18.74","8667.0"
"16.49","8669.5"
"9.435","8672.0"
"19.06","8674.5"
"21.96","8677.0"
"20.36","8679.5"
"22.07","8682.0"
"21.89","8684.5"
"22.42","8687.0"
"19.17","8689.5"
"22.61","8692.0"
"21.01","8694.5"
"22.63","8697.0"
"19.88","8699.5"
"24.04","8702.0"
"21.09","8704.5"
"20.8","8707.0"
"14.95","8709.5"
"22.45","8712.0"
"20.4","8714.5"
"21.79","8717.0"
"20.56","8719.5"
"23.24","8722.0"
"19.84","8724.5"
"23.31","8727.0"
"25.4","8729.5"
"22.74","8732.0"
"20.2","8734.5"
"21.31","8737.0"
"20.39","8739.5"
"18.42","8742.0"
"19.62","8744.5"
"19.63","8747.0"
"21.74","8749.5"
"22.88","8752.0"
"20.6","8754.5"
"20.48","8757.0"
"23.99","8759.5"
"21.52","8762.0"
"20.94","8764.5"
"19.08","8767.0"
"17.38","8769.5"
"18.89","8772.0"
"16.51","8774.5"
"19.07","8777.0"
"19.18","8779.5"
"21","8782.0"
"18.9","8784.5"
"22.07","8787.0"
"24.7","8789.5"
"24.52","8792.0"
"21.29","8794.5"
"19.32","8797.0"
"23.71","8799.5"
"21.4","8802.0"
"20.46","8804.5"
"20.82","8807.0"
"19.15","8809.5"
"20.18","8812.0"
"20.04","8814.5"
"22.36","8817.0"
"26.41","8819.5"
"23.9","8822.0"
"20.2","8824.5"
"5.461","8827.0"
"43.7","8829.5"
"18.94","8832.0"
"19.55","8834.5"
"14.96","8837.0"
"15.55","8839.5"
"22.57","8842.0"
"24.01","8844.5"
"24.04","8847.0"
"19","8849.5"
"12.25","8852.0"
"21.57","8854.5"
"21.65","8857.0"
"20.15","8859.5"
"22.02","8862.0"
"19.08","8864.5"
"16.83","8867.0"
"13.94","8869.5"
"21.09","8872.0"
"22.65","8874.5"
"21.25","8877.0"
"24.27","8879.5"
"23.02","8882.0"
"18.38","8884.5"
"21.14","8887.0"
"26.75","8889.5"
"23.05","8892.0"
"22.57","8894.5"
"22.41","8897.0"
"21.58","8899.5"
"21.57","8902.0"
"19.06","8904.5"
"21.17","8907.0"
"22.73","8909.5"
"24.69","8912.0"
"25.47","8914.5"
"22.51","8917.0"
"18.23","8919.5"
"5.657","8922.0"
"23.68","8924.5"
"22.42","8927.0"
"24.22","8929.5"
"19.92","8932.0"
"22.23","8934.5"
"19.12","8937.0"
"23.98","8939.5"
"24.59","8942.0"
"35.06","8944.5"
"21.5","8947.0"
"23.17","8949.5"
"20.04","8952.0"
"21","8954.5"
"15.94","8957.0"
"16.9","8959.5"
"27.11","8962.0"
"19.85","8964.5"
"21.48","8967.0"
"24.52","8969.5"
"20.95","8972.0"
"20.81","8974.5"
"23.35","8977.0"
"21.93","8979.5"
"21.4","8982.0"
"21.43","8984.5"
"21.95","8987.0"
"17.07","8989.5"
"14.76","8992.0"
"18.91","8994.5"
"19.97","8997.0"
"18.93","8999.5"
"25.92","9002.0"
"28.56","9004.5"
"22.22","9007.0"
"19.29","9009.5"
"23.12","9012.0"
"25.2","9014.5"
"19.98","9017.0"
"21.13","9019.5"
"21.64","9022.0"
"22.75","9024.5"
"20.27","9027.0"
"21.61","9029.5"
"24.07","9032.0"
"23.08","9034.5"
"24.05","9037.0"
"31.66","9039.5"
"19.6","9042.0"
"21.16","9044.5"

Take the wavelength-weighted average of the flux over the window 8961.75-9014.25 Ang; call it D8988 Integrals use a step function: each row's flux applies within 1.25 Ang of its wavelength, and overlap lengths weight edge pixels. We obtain 21.6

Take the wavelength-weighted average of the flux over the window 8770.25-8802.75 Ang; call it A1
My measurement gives 20.8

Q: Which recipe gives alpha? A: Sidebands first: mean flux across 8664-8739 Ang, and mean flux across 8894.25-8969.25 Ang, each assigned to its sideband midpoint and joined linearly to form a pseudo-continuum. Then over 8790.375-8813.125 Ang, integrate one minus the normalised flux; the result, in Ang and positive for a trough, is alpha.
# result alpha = -0.2 Ang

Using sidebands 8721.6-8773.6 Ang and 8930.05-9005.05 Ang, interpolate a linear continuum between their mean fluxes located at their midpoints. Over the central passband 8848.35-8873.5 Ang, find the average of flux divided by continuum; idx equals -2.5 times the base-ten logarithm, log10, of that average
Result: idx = 0.14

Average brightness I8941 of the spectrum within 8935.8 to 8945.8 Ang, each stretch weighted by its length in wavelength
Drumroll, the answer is 25.7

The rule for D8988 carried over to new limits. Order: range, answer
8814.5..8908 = 21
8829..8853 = 20.9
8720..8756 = 21.4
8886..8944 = 21.9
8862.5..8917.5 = 21.6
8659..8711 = 19.7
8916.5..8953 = 21.8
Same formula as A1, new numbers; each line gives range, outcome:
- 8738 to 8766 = 20.9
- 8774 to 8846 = 21.1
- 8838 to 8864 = 20.2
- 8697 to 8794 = 20.9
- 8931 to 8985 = 22.1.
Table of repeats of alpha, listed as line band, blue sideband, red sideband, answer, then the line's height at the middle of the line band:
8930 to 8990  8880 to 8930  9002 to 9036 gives 0.2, 22.1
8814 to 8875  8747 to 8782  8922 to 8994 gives 0.8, 20.7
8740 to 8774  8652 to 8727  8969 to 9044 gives 0.3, 20.5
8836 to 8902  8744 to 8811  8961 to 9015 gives 1.5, 21.1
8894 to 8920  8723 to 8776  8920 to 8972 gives -0.9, 21.4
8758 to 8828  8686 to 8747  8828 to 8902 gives 2.3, 21.2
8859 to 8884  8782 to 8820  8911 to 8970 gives 1.5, 21.7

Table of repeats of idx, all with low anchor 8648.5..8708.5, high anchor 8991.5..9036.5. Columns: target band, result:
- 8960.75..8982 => -0.04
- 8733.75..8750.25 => 0.01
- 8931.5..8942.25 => -0.02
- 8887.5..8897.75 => -0.12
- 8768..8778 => 0.14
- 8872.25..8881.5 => -0.07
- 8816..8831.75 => -0.13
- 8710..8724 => -0.06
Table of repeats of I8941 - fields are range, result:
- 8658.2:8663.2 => 17.6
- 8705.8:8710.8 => 17.9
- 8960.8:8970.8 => 23.2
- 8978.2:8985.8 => 21.6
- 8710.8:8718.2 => 21.5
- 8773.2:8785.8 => 18.9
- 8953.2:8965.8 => 20.2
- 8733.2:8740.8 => 20.6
